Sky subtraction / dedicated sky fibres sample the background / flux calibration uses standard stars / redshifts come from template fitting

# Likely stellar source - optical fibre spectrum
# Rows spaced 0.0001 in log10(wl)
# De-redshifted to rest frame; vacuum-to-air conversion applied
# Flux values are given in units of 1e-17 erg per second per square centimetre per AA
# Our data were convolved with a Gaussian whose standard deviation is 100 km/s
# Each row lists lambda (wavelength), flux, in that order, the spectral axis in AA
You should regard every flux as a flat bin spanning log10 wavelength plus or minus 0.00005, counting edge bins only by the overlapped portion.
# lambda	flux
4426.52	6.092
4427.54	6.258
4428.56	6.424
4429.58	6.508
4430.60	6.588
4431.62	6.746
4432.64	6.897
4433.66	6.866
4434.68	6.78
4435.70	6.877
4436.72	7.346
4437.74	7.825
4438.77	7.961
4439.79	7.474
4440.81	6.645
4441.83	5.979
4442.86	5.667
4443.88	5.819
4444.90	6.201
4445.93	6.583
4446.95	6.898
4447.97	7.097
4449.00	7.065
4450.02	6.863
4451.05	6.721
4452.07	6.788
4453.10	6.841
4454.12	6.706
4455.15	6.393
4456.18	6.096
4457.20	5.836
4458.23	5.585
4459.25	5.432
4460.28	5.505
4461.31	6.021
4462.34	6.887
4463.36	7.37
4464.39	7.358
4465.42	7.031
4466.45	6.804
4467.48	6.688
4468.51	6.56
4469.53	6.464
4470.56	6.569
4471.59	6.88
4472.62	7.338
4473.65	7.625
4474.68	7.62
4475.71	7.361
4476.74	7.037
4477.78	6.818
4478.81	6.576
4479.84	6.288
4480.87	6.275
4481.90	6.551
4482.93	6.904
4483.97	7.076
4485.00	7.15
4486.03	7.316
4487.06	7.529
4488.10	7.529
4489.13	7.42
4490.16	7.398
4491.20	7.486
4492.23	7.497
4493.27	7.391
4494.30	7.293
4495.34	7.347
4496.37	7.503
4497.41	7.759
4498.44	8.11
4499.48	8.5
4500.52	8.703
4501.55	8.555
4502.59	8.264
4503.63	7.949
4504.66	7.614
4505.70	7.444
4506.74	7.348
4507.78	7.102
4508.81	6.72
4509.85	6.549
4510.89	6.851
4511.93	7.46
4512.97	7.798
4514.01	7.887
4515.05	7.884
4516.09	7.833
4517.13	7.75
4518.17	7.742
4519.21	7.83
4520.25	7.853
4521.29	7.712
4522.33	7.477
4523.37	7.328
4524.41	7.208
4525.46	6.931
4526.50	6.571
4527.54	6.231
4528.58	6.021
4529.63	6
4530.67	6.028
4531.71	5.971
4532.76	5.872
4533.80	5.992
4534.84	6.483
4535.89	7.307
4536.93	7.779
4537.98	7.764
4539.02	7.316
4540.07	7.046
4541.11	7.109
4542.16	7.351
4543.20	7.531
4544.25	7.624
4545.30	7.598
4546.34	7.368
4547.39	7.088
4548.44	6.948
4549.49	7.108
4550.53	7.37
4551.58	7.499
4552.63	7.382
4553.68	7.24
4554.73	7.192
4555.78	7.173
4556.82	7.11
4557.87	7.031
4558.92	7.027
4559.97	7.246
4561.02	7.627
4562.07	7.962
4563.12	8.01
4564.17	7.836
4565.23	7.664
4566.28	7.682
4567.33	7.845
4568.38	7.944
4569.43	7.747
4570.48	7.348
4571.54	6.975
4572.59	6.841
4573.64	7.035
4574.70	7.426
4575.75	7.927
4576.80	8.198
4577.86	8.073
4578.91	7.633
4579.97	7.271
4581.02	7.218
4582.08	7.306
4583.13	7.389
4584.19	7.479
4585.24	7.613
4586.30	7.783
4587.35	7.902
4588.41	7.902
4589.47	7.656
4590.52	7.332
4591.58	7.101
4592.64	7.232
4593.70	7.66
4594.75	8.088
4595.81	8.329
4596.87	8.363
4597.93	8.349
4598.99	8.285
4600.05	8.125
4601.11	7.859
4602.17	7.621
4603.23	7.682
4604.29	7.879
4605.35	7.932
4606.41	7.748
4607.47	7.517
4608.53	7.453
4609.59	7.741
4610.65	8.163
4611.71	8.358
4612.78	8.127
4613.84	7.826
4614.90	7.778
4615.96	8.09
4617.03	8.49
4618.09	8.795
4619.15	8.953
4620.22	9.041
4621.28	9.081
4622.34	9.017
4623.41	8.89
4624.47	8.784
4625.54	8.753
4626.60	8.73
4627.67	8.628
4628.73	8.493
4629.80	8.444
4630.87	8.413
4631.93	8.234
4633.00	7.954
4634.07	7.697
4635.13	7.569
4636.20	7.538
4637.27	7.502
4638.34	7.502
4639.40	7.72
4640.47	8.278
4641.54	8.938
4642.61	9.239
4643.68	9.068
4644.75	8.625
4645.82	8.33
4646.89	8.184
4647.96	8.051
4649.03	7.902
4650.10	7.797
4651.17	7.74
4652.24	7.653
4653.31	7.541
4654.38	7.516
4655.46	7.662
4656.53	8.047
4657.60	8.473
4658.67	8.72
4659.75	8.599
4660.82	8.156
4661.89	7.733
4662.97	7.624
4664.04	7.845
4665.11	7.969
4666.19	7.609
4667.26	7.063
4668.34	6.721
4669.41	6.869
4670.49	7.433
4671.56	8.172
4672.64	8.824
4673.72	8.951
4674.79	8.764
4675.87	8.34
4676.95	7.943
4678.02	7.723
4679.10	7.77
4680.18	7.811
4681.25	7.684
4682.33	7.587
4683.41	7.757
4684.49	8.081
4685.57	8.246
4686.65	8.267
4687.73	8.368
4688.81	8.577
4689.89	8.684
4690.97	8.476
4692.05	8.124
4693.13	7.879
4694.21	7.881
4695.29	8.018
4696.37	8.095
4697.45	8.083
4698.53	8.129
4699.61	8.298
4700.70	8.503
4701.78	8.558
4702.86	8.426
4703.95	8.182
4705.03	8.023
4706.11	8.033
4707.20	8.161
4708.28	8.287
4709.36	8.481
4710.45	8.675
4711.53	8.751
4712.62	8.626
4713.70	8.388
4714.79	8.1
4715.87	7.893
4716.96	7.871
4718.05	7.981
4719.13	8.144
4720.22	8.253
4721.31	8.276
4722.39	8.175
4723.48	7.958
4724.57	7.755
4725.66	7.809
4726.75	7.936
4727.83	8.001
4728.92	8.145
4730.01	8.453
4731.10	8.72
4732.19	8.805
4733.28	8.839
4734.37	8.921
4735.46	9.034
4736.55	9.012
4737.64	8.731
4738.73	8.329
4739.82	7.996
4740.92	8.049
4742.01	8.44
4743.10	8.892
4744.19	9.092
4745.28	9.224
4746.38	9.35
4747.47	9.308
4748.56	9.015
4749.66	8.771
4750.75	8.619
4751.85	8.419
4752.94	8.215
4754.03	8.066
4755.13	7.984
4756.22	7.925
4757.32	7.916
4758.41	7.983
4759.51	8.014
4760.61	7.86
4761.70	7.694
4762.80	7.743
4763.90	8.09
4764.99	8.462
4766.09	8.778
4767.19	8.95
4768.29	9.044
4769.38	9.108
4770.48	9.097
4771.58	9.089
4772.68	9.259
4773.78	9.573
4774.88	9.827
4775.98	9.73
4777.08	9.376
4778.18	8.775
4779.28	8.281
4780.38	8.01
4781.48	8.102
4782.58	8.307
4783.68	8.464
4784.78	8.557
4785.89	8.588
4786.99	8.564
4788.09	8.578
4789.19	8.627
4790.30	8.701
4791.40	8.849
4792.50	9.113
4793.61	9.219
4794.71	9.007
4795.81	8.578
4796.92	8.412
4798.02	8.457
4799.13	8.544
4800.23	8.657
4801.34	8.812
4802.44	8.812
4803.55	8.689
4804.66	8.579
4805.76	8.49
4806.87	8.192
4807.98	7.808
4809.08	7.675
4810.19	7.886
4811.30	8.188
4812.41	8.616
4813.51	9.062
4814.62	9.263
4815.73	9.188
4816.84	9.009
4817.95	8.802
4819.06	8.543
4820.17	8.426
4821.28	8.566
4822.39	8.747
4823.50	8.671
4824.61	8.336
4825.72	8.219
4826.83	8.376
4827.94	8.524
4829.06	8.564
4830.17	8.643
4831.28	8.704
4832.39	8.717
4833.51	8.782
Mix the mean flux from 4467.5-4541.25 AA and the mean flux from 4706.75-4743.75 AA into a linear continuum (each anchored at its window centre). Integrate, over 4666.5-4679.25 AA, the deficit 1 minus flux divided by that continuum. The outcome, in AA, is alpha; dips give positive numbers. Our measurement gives 0.3 AA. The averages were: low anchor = 7.22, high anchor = 8.35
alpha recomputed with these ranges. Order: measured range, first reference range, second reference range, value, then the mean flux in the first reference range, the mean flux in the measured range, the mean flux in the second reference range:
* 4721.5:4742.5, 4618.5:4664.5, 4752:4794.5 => 0.3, 8.25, 8.37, 8.6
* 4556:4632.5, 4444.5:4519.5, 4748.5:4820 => -2.4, 7.11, 7.9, 8.59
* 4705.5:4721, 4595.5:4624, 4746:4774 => 0.3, 8.2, 8.26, 8.54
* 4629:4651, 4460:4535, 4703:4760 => -0.7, 7.16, 8.15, 8.39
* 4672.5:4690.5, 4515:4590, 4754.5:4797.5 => -0.3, 7.32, 8.18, 8.62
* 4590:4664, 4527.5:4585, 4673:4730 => -4.1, 7.25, 8.12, 8.18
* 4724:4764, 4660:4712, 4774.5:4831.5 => -0.3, 8.08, 8.41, 8.63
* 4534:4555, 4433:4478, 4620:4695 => 0.2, 6.73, 7.29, 8.13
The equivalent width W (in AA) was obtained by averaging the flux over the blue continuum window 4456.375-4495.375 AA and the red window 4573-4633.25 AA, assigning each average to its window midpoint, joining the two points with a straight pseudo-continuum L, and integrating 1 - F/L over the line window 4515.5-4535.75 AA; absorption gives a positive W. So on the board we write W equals 1.2 AA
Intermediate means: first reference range 6.88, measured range 6.9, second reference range 8.02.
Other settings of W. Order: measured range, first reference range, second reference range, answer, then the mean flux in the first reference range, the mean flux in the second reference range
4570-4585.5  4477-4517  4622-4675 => 0.7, 7.41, 8.11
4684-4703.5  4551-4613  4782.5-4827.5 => -0.3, 7.64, 8.59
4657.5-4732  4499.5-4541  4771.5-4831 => 0.1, 7.25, 8.66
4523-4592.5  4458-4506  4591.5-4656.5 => 3.8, 7.17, 8.14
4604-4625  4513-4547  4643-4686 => -1.7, 7.15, 7.97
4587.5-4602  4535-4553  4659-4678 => -0.5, 7.34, 7.92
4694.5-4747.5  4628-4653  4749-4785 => 0.1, 8.12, 8.55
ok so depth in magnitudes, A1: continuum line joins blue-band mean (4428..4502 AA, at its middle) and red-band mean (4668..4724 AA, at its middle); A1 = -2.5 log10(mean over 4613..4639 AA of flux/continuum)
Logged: -0.075 mag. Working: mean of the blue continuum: 6.94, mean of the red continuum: 8.15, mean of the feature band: 8.34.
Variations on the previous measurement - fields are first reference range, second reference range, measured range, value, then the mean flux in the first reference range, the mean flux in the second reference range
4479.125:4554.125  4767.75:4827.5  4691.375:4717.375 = -0.001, 7.27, 8.69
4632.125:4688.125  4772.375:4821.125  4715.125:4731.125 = 0.031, 7.98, 8.68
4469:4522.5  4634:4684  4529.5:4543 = 0.110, 7.4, 7.97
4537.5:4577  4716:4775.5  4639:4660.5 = -0.034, 7.42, 8.5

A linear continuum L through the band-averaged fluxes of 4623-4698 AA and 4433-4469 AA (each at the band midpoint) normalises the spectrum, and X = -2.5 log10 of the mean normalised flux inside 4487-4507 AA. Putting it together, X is -0.11 mag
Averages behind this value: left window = 6.65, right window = 8.09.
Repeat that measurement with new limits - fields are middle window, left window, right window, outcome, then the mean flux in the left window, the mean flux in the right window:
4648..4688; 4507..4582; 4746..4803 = 0.01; 7.28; 8.64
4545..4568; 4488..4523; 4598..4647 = 0.07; 7.63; 8.24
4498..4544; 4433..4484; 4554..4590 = -0.02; 6.72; 7.53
